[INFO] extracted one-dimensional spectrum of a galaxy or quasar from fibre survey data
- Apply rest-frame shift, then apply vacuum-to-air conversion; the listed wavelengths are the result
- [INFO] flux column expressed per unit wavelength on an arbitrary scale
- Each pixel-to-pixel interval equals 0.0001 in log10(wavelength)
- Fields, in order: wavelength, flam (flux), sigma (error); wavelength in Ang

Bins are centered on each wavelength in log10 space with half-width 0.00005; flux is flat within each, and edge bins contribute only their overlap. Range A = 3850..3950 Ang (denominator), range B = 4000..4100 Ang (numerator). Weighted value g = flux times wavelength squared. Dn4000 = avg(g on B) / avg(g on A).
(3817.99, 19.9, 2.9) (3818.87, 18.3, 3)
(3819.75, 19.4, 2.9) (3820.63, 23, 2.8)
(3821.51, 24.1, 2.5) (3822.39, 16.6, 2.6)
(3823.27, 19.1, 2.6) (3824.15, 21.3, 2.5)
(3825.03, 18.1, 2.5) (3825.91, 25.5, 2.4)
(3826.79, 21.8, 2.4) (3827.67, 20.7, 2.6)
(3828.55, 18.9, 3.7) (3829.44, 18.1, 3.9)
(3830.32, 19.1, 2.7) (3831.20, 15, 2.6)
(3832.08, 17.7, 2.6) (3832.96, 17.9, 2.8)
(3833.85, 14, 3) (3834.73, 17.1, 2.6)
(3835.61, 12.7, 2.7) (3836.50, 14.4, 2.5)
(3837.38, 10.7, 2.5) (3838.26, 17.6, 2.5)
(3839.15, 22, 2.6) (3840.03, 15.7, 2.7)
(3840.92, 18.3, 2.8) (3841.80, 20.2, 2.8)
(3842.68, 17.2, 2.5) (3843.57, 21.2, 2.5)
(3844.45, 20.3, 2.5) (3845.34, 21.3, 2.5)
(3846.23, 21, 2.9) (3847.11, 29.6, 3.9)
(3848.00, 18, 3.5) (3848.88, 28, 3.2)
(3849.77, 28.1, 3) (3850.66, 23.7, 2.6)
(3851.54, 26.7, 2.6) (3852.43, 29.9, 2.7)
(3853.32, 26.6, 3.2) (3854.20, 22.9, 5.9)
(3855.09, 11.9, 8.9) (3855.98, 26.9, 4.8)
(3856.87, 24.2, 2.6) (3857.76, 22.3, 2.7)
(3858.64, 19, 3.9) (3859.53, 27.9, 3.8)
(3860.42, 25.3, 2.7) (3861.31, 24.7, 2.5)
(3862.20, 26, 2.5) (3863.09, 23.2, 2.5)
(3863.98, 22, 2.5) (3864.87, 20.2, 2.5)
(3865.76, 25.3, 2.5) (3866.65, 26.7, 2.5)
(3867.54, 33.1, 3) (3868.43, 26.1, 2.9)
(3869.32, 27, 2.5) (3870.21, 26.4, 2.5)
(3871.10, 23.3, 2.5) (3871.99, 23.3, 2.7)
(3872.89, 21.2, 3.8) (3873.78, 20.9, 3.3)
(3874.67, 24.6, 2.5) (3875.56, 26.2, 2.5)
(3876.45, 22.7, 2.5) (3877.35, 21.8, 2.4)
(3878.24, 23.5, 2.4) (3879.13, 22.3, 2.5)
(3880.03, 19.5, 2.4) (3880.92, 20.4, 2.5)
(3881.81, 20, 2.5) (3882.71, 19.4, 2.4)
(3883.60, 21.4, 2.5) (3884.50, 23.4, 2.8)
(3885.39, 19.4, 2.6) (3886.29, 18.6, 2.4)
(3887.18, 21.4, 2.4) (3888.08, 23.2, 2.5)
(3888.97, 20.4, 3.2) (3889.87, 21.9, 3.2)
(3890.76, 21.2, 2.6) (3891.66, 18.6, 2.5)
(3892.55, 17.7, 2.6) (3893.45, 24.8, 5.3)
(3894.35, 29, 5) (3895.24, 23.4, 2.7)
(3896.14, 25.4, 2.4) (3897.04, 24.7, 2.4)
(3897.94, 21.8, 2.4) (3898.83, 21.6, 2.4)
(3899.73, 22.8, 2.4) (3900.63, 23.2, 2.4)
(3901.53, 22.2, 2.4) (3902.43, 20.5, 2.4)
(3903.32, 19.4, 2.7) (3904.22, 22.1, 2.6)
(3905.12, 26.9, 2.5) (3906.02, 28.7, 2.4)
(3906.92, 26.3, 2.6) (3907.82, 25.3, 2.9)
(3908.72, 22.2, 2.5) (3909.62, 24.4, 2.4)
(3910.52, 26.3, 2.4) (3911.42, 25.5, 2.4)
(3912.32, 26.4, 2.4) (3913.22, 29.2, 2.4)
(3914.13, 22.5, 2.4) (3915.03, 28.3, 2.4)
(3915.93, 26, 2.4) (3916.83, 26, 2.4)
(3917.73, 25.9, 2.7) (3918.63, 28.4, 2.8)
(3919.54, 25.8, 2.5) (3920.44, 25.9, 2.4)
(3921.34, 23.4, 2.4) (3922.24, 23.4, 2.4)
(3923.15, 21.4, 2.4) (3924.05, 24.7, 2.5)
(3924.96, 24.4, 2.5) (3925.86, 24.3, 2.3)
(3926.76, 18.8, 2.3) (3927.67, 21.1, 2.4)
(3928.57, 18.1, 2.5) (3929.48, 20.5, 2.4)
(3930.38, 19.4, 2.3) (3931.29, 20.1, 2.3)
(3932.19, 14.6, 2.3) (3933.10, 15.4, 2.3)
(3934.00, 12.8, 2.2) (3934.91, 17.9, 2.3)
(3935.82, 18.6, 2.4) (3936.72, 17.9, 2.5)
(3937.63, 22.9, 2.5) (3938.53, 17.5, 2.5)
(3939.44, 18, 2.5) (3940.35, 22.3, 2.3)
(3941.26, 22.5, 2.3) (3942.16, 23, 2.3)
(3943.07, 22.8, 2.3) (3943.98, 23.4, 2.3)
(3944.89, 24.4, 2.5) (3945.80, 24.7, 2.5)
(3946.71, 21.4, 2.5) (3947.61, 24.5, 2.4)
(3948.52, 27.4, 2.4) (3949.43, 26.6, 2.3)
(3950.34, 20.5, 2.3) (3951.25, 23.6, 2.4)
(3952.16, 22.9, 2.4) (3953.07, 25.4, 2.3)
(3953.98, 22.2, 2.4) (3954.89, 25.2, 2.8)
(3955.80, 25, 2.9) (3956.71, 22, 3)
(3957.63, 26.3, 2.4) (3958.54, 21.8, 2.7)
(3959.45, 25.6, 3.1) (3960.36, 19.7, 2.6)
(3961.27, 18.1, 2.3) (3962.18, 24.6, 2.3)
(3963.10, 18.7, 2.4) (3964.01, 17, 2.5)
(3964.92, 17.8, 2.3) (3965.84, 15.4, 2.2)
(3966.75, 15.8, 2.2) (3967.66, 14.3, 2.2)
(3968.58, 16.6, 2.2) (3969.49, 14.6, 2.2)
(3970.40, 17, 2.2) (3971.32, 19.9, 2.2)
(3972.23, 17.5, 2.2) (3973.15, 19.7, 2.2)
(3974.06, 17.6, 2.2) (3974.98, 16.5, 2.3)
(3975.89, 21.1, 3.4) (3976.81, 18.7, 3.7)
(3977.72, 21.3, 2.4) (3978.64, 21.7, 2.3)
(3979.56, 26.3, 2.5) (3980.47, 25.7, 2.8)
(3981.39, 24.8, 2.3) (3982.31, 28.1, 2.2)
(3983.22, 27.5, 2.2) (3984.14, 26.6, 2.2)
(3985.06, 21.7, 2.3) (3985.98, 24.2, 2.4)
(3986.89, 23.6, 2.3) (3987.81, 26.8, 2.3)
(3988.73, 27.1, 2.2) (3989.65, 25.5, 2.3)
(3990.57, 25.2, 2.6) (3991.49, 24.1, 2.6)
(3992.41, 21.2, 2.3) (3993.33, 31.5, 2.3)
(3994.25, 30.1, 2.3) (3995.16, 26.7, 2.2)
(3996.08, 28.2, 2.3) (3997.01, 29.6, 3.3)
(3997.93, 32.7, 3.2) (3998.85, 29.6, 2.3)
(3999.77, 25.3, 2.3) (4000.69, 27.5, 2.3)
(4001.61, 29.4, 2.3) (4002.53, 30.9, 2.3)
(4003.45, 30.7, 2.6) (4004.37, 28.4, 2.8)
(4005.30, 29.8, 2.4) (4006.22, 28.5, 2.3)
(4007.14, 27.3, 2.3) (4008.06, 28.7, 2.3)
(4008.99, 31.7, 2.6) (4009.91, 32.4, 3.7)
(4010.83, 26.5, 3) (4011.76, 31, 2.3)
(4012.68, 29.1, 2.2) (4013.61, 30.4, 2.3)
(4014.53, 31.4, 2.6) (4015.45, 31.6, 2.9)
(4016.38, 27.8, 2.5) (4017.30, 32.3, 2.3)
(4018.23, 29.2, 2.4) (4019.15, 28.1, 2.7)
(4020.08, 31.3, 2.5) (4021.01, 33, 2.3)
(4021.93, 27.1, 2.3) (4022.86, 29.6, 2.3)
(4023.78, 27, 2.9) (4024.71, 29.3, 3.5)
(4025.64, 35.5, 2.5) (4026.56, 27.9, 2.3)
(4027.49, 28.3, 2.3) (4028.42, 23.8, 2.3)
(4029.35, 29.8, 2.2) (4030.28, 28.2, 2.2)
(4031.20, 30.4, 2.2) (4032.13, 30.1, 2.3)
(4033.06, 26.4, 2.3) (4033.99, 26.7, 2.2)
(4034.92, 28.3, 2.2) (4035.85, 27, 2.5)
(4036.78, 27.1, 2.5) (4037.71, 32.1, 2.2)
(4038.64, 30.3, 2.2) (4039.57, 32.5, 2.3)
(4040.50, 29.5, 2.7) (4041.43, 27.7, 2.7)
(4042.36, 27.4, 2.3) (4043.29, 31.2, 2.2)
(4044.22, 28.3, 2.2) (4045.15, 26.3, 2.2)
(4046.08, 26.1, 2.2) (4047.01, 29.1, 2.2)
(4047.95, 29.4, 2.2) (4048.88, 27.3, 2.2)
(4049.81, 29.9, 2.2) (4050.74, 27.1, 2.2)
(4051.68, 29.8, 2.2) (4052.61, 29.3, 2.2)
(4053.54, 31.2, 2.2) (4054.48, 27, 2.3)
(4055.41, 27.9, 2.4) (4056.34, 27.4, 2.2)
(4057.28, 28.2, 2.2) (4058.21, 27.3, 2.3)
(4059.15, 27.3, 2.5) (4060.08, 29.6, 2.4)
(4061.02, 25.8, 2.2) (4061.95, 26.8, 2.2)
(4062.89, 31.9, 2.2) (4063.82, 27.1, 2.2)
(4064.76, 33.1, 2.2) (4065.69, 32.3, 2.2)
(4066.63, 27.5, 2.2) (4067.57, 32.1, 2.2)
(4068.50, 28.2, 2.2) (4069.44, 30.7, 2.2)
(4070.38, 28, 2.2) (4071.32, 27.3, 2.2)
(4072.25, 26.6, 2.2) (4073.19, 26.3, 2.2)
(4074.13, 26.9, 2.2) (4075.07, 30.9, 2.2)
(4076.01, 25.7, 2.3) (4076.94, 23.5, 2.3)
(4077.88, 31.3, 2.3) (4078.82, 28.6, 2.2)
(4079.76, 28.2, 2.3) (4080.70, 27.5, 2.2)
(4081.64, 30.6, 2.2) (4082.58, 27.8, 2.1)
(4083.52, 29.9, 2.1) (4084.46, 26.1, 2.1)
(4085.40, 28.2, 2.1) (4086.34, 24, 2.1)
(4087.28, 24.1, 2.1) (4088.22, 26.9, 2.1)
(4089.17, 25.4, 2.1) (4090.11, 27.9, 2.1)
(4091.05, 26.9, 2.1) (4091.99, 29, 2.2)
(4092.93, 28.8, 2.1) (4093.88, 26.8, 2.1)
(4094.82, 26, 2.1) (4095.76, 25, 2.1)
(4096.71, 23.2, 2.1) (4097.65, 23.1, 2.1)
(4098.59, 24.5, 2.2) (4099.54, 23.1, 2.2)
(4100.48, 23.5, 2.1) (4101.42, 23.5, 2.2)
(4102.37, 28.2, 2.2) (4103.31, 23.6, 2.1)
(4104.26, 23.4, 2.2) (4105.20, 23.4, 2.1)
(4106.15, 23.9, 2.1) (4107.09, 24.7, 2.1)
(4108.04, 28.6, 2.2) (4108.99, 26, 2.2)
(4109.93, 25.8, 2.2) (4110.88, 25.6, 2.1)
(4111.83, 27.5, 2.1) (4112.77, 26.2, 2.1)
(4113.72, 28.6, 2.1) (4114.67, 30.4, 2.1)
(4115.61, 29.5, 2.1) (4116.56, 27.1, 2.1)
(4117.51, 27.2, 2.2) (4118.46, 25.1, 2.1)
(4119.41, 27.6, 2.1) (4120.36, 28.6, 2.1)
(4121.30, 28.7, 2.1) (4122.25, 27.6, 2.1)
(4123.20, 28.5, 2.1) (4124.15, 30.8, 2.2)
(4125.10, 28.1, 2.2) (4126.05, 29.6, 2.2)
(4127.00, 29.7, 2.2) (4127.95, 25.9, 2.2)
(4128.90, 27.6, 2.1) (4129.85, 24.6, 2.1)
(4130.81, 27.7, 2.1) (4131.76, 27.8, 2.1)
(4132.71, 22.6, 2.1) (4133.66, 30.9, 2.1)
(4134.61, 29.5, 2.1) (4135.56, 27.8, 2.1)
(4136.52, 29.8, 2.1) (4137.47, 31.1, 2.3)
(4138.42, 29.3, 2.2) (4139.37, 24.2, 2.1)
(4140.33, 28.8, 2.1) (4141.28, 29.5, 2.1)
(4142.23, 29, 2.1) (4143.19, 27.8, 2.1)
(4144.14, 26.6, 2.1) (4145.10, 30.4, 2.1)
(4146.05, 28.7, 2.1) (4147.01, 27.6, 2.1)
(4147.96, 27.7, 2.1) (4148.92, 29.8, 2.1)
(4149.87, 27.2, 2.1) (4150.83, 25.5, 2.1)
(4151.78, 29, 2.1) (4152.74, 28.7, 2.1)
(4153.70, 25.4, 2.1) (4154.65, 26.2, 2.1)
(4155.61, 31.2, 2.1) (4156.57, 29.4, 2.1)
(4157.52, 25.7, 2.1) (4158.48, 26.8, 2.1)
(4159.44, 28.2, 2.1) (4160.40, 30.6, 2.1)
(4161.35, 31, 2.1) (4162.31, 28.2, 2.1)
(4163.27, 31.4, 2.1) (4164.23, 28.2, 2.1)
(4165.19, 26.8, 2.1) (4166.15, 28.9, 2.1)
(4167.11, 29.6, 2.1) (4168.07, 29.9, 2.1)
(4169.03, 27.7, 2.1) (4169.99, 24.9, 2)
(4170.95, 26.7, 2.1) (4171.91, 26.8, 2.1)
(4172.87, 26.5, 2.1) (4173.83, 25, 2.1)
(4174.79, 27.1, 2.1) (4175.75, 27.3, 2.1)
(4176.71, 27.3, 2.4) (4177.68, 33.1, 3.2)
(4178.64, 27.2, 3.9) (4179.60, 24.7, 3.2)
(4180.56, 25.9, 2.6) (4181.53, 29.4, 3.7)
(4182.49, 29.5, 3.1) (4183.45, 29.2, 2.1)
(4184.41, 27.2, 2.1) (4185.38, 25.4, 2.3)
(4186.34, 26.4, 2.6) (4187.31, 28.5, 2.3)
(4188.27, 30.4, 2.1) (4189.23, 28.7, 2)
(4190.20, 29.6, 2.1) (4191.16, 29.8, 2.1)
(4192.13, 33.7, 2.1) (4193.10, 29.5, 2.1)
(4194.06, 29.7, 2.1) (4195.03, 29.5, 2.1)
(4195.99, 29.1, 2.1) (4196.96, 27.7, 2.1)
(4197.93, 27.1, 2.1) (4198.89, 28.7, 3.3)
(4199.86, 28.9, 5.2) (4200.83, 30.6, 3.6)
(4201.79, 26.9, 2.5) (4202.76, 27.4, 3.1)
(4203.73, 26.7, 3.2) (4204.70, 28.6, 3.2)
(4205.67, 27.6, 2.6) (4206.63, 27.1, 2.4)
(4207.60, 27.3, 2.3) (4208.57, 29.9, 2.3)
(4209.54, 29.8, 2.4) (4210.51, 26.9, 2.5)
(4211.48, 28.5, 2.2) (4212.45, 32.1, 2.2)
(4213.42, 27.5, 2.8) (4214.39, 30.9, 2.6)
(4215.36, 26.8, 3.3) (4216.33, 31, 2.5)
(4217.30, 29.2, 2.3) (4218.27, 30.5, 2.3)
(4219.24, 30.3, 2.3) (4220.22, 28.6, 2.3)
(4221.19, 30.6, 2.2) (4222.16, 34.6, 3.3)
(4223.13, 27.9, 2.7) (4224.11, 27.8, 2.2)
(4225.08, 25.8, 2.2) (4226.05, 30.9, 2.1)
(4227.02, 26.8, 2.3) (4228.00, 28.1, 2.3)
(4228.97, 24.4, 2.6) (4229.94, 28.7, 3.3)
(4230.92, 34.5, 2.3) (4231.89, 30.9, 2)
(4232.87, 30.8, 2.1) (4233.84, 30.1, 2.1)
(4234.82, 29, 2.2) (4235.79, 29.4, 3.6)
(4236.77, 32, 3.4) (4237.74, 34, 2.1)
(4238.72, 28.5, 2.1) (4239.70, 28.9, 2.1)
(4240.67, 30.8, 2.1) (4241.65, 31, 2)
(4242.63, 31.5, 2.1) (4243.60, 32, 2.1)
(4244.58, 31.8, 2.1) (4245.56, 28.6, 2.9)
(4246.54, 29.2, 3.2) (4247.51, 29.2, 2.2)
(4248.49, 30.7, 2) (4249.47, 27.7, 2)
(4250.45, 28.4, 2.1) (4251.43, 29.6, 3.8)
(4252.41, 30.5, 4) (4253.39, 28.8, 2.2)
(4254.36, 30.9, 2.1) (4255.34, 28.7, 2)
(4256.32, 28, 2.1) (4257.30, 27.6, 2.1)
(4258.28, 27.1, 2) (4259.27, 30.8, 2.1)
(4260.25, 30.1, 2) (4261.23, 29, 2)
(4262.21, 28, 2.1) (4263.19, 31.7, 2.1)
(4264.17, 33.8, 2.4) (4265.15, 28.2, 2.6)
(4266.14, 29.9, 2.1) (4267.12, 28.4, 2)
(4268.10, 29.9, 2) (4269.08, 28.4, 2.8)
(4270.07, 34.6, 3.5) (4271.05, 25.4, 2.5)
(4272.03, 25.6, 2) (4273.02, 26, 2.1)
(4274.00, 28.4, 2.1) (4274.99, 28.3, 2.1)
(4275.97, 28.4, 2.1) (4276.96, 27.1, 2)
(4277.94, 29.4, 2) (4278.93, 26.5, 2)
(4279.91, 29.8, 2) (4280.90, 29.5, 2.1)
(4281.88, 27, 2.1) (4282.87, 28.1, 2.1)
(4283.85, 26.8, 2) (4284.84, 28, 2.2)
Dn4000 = 1.33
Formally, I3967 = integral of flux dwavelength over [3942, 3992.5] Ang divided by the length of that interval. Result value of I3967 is 22.2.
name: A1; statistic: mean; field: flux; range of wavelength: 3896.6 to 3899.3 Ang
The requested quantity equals 22.7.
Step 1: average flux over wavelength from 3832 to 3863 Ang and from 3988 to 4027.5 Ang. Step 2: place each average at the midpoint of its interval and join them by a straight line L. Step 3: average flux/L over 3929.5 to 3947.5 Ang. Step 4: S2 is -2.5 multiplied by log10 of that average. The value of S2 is 0.267 mag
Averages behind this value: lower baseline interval 21.2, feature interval 20.1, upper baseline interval 29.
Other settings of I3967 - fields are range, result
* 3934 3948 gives 21.2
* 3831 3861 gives 20.8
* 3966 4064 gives 27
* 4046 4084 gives 28.5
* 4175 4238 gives 29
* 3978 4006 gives 27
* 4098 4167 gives 27.5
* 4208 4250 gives 29.7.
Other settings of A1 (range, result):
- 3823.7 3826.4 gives 21.7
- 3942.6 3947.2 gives 23.4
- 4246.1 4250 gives 29.2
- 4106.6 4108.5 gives 26.6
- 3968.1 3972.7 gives 17.1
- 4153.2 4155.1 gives 25.9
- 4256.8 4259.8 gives 28.4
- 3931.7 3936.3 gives 15.9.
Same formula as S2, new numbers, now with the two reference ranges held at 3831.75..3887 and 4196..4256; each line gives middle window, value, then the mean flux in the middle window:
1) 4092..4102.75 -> 0.07 mag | 25.2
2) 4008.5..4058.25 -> -0.14 mag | 29.1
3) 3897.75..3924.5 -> -0.07 mag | 24.6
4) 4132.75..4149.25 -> -0.04 mag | 28.6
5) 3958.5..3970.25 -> 0.30 mag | 18.3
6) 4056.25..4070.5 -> -0.12 mag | 29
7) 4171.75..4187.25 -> 0.04 mag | 27.4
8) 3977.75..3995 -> -0.04 mag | 25.6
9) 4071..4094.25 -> -0.04 mag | 27.4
